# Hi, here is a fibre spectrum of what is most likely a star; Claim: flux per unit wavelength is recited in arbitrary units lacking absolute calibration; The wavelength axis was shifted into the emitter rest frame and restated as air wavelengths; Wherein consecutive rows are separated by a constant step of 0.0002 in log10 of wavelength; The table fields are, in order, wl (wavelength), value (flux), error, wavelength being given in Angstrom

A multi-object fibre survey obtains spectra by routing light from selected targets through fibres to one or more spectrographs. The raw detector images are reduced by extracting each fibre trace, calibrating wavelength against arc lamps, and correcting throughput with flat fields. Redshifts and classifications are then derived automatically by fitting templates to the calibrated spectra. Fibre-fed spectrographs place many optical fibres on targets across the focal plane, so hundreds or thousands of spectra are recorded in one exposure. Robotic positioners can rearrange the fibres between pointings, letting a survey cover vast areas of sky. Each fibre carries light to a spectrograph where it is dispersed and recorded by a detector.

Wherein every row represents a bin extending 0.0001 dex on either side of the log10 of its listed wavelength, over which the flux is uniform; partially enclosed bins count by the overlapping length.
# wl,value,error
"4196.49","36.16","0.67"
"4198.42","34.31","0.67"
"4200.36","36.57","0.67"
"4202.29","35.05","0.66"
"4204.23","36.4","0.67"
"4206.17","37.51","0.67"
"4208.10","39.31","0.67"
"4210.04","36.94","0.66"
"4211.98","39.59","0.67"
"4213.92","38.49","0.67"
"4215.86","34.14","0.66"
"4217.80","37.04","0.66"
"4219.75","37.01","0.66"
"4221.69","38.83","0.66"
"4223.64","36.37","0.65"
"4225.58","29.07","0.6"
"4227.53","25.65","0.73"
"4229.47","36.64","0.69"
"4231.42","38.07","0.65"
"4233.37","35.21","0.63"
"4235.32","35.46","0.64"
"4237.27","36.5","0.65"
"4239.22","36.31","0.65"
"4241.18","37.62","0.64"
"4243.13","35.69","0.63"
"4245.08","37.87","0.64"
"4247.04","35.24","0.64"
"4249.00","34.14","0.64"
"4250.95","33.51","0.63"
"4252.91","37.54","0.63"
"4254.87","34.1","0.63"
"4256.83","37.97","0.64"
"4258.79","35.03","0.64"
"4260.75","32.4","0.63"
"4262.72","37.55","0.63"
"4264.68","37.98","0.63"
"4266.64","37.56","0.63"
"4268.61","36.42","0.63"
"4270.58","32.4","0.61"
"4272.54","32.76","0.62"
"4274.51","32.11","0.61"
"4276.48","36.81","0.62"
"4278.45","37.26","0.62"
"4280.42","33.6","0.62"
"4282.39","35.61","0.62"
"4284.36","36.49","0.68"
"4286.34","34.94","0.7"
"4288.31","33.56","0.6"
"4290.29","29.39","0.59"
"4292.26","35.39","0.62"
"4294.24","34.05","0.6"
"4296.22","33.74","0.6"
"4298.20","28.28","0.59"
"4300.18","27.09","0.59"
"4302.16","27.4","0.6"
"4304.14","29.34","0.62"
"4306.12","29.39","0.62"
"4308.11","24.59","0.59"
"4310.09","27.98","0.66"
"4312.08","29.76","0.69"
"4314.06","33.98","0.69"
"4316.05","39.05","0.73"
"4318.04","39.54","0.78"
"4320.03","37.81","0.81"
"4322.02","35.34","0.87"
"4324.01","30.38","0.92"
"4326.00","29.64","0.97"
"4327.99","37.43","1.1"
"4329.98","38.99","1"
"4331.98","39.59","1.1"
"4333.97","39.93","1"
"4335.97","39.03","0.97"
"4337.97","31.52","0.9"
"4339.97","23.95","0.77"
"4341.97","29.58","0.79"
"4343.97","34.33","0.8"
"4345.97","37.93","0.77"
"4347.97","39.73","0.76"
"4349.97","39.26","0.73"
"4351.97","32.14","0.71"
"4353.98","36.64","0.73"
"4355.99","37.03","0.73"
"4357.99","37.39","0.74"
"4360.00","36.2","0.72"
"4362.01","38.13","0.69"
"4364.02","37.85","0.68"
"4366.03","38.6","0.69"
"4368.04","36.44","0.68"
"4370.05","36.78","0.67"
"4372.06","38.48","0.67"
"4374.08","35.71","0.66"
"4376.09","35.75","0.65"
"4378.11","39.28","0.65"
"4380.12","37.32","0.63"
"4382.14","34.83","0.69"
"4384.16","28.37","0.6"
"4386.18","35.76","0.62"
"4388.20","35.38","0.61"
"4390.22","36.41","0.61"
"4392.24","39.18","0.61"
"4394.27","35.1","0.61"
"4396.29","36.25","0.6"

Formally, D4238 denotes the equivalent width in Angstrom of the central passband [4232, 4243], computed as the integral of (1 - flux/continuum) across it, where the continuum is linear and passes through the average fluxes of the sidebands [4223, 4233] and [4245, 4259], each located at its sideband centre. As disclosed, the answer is -0.7 Angstrom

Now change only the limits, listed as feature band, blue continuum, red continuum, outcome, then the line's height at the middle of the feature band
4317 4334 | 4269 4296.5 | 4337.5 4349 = -1.5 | 33.3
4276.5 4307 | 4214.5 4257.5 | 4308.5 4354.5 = 2.2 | 35.1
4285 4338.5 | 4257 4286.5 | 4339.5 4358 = 2.9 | 35.2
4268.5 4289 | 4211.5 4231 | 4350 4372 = 0.7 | 35.9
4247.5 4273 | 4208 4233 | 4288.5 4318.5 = -1.4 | 33.6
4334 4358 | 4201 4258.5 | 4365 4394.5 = 0.8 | 36.2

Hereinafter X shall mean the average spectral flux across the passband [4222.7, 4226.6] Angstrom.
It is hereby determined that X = 32.6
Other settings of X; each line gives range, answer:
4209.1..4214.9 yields 38.3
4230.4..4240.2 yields 36.3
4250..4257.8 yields 35.8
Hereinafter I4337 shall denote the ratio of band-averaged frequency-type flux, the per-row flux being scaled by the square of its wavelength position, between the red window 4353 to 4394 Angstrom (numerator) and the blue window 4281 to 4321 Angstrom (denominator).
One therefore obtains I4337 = 1.17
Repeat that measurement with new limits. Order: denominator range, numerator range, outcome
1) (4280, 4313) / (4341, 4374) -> 1.21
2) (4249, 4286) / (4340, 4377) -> 1.07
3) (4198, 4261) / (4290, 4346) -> 0.96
